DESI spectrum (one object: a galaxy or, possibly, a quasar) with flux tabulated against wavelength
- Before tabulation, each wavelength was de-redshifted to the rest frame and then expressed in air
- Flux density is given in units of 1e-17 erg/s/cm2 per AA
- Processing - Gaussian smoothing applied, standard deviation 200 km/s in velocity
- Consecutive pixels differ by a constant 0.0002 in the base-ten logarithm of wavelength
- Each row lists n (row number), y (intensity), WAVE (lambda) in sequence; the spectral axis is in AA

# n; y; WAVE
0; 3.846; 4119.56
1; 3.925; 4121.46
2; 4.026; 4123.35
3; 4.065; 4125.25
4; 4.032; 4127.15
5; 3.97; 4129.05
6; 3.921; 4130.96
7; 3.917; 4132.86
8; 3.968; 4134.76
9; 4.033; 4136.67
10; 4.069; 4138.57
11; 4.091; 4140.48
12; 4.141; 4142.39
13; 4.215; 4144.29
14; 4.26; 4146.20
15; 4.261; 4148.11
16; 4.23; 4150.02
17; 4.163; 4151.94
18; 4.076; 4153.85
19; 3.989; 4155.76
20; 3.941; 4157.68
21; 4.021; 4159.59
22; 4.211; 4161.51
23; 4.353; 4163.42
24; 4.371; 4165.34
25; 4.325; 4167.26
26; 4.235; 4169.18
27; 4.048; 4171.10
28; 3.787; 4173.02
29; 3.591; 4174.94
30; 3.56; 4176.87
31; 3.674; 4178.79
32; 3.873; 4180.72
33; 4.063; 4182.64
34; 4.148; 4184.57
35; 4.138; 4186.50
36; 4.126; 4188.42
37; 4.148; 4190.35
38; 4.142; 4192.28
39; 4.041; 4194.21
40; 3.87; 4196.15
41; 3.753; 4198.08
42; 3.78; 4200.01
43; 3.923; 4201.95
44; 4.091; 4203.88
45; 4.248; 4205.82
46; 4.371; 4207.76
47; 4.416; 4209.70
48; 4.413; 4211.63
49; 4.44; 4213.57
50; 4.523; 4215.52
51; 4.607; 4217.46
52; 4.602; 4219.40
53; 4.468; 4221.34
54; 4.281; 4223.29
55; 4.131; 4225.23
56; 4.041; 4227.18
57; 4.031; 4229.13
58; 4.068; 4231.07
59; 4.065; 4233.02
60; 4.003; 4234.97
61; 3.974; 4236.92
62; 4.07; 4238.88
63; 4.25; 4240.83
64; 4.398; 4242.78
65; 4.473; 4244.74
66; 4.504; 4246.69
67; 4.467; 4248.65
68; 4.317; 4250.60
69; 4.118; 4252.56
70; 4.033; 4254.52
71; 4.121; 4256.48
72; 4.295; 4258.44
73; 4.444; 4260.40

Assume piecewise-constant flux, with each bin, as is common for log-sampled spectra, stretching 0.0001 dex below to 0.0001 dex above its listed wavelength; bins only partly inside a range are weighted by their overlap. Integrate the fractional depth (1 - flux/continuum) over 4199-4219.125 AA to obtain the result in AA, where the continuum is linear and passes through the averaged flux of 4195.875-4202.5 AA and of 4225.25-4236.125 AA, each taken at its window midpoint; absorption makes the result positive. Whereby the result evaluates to -2.0 AA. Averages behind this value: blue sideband 3.82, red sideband 4.05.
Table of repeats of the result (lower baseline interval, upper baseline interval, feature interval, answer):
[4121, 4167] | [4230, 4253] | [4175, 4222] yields 0.5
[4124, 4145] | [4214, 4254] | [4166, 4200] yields 1.5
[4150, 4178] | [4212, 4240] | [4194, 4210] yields 0.5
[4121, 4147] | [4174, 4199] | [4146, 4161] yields -0.4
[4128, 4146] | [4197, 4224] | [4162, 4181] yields 0.7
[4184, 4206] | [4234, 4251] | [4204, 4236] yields -1.0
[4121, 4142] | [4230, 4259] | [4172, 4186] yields 0.9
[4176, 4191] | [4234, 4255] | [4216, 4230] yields -0.6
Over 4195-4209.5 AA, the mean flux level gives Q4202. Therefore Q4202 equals 4.02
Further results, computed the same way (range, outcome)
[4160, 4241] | 4.12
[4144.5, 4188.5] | 4.06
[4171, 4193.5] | 3.94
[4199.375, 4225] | 4.32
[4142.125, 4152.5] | 4.22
